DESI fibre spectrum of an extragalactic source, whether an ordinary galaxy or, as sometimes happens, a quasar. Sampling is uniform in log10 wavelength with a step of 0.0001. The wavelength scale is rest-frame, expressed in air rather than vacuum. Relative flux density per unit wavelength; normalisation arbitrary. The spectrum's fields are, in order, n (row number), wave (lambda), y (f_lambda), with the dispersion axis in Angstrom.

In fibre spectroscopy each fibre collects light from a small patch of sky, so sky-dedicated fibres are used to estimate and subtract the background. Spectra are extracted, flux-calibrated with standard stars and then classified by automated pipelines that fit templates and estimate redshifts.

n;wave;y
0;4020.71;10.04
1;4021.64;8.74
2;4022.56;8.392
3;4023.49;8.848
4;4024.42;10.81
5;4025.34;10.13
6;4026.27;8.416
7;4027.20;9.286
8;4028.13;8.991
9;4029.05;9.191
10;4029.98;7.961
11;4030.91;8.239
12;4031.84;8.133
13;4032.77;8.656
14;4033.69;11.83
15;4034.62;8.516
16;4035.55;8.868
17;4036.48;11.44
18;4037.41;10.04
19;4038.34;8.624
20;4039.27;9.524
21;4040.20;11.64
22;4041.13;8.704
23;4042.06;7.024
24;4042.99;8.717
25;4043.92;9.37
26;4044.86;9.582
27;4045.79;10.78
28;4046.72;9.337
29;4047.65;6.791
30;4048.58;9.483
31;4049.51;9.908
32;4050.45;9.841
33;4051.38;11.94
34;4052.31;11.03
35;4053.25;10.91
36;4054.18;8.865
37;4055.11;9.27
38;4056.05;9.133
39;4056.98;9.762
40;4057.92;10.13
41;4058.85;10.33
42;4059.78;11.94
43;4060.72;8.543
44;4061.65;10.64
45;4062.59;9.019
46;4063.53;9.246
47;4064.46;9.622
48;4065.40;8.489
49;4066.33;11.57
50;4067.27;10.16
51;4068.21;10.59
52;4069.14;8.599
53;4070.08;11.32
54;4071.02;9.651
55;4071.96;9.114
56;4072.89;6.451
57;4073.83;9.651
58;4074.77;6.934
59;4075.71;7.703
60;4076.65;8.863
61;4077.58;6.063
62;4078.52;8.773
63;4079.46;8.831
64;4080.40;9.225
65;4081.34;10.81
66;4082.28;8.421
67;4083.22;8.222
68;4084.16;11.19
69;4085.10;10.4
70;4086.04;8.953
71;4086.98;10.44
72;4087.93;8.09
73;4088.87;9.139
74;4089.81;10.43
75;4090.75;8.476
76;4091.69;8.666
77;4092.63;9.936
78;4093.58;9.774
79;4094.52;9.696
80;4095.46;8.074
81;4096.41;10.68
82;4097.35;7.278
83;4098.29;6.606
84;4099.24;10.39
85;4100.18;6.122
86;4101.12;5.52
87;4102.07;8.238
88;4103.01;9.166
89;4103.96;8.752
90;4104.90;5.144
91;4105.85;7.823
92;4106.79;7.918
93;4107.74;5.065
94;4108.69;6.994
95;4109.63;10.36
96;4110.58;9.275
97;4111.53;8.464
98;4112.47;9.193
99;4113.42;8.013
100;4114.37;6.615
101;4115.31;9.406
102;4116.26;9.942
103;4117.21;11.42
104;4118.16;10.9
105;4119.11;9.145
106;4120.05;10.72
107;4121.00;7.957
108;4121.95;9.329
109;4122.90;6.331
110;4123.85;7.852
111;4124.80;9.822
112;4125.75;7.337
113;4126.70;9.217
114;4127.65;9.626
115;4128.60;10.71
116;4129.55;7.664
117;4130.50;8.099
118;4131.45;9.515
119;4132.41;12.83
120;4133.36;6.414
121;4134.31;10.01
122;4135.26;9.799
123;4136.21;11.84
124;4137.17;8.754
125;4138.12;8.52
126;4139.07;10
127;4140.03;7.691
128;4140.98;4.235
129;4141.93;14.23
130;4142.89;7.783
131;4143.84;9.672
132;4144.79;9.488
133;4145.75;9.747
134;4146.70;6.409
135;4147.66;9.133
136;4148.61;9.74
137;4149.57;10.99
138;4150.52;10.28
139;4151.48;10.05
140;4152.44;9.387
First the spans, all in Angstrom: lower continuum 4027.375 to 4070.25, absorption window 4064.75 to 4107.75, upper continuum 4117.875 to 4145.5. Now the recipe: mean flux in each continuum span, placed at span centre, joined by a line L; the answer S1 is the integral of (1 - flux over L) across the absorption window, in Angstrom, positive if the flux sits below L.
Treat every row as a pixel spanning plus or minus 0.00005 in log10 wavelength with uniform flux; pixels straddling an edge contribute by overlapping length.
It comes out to 2.9 Angstrom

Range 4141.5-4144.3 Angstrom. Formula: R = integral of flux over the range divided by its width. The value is 10.5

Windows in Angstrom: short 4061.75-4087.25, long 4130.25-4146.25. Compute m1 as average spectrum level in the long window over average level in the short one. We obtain 1.0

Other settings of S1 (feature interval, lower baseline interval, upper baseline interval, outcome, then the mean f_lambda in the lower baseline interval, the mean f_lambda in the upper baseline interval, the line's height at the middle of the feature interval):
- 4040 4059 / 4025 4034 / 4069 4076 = -1.58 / 9.02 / 8.7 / 8.87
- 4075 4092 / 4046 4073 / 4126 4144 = 1.05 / 9.77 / 9.26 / 9.61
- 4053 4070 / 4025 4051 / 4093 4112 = -1.97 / 9.25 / 8.07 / 8.82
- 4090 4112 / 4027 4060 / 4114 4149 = 2.51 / 9.54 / 9.14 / 9.28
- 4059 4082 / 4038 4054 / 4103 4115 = -0.81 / 9.59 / 7.88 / 8.93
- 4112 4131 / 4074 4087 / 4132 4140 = 0.94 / 8.88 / 9.63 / 9.43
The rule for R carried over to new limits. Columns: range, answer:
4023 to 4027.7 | 9.47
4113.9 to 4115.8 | 8.05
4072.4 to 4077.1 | 7.93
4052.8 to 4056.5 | 9.54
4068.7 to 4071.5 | 9.84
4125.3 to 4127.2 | 8.31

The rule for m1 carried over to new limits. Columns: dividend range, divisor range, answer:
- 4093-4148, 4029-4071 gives 0.91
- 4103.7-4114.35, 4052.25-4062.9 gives 0.79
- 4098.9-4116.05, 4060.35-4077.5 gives 0.87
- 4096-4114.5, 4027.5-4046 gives 0.85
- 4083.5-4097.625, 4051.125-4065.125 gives 0.95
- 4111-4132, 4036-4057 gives 0.93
